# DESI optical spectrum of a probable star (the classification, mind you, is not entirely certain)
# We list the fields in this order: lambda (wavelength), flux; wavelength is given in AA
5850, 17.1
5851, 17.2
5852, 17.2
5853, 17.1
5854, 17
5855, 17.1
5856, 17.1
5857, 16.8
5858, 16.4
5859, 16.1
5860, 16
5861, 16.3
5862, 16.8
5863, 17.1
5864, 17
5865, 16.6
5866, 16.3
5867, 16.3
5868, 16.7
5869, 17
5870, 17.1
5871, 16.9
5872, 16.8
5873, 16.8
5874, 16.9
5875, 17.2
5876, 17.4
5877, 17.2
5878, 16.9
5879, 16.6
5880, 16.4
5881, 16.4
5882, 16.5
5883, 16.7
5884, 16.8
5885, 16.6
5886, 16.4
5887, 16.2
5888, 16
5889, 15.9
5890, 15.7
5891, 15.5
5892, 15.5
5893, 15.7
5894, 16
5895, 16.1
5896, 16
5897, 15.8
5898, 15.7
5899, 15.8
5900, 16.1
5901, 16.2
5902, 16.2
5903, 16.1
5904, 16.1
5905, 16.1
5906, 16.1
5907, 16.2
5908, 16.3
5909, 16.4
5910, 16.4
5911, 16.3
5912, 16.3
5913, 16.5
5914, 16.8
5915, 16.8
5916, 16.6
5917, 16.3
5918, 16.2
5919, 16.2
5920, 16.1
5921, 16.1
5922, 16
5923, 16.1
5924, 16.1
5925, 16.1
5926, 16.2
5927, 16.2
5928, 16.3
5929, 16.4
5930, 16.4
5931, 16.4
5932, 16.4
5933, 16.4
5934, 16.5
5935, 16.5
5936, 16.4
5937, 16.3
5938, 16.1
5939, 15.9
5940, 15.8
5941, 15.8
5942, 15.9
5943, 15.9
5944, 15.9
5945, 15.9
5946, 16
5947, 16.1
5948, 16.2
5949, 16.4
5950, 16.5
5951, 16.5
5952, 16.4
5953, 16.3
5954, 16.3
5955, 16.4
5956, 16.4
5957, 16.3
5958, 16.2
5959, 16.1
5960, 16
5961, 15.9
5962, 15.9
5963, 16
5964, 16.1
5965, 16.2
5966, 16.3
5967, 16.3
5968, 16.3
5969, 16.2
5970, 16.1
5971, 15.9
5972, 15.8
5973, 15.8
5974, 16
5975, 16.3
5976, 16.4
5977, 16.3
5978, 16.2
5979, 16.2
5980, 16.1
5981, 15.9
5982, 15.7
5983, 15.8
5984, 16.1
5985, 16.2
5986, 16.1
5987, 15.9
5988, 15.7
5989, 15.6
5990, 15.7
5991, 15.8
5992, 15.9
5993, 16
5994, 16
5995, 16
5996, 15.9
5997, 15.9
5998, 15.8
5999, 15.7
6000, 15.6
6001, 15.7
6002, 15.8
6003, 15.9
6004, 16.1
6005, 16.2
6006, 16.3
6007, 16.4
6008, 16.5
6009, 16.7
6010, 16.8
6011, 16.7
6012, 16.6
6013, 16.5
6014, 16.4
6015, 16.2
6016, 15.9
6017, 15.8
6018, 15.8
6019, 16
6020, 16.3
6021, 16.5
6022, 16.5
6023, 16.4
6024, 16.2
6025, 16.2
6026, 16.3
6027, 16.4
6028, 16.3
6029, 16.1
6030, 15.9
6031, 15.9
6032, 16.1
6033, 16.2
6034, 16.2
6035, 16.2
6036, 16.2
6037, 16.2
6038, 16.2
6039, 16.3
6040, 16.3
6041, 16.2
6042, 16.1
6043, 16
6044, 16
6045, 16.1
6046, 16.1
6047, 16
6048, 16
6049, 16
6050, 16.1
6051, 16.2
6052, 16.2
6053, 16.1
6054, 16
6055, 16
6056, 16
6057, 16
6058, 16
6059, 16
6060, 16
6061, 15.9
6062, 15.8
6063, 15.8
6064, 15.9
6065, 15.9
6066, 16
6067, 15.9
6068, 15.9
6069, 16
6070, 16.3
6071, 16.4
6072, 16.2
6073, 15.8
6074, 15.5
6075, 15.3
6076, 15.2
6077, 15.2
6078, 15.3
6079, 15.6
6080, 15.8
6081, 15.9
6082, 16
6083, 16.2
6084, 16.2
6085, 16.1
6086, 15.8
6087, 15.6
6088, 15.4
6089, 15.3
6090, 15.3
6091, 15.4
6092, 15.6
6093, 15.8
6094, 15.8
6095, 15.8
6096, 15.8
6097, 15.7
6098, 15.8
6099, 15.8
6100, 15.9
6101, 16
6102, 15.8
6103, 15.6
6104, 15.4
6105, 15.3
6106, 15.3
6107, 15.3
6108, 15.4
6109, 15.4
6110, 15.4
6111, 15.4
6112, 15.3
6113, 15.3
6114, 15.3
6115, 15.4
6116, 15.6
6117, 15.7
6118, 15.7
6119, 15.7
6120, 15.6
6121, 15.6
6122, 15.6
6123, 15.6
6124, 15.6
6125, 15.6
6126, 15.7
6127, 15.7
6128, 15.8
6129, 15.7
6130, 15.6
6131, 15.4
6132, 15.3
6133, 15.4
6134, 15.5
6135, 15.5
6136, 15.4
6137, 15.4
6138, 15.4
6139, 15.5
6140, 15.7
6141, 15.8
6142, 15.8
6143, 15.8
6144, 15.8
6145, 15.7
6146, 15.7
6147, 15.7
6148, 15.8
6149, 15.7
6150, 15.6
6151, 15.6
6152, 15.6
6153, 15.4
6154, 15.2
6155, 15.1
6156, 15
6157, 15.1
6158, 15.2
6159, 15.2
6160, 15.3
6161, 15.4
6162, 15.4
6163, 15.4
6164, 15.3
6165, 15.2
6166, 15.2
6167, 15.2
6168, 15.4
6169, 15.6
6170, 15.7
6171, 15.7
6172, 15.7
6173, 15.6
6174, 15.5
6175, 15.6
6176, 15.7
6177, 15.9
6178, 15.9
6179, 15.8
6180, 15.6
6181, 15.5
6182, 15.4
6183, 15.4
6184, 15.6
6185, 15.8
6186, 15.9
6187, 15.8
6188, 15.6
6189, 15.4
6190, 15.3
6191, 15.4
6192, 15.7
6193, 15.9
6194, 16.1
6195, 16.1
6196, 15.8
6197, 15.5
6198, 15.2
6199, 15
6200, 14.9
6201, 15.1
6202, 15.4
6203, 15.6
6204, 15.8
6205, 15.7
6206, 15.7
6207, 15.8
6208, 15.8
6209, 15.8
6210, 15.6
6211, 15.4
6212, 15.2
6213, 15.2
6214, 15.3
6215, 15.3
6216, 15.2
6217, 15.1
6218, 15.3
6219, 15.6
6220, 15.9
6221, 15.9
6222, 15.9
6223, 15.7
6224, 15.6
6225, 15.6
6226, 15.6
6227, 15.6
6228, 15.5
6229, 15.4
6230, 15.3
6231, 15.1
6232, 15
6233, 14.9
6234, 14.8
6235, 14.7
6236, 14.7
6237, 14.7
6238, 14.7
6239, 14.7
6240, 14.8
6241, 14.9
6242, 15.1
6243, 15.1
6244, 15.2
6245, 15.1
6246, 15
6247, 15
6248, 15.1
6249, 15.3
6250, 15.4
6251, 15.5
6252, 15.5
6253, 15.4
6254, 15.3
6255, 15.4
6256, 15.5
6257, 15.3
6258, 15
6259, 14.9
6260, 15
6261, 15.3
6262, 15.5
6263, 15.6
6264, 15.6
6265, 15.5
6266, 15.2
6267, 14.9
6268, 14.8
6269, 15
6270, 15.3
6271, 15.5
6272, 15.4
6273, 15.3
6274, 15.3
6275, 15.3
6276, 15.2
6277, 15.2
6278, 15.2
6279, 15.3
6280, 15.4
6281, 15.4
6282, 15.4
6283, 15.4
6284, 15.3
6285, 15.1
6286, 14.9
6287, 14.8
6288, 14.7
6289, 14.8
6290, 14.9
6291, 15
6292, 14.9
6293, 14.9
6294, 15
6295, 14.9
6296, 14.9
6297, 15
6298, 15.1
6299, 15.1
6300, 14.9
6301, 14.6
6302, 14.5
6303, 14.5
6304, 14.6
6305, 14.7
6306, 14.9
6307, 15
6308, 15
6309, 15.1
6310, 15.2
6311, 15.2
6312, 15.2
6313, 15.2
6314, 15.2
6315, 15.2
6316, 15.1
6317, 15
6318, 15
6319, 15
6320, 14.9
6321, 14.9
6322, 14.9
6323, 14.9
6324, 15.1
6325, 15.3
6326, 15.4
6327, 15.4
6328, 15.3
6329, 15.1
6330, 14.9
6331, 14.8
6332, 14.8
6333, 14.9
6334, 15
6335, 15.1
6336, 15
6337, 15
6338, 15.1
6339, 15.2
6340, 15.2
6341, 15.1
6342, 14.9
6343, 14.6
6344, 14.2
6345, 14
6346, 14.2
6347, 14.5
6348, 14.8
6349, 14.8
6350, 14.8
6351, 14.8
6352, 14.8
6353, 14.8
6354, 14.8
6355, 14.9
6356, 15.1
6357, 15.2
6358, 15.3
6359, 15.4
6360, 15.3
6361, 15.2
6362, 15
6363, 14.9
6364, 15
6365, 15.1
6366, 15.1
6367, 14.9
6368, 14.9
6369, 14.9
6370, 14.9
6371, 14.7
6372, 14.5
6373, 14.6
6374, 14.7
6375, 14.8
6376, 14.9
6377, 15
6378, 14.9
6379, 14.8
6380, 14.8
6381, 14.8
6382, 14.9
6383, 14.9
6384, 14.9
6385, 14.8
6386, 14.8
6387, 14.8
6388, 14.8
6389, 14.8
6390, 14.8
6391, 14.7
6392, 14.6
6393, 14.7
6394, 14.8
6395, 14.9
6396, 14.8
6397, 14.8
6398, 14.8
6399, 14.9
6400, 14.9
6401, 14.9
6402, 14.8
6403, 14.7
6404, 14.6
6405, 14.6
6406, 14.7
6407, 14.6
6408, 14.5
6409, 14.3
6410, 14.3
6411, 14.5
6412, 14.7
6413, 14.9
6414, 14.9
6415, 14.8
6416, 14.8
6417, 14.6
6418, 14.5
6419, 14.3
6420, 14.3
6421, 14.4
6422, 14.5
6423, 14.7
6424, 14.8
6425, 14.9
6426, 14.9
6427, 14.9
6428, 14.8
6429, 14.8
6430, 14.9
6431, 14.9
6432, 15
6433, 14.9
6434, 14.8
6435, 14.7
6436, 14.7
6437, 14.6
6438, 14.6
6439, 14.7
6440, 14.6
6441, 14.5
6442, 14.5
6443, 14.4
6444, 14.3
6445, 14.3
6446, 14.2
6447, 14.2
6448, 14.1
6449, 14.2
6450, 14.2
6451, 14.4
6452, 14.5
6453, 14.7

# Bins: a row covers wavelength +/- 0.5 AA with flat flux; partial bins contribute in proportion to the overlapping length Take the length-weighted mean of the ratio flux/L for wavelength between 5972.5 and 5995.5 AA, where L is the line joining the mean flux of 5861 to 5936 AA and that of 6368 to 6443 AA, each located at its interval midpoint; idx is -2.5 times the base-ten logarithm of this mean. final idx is 0.01 mag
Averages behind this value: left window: 16.4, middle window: 16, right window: 14.7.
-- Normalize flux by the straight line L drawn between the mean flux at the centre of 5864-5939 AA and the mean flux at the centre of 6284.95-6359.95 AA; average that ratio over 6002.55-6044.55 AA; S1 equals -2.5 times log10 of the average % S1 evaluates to -0.020 mag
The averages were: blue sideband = 16.3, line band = 16.2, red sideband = 14.9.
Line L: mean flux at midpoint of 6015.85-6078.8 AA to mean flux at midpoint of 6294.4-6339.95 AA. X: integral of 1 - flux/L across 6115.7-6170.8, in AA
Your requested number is 0.5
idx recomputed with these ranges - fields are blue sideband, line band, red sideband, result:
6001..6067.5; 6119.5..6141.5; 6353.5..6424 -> 0.01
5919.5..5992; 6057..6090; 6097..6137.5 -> -0.01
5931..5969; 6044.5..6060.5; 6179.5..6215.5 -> -0.01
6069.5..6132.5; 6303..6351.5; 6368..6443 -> 0.00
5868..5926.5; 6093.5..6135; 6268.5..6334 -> 0.01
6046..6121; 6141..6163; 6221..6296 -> 0.00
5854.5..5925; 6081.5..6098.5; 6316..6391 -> 0.00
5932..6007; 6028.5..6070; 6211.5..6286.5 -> -0.01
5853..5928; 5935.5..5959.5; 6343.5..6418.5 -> 0.00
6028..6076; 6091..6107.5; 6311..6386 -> 0.01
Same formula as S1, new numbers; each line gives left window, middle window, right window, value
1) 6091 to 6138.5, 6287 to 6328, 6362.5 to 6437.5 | 0.00 mag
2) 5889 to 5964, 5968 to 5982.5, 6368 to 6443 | 0.00 mag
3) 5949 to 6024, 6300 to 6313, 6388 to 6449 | 0.01 mag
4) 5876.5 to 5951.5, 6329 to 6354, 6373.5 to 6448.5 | 0.01 mag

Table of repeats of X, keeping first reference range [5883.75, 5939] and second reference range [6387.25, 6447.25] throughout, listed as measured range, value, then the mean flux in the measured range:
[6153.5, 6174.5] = 0.11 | 15.4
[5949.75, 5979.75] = -0.28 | 16.2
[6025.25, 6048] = -0.48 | 16.1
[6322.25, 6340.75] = -0.19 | 15.1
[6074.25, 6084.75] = 0.01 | 15.7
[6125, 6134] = -0.02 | 15.6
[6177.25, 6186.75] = -0.18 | 15.7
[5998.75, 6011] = -0.20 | 16.2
